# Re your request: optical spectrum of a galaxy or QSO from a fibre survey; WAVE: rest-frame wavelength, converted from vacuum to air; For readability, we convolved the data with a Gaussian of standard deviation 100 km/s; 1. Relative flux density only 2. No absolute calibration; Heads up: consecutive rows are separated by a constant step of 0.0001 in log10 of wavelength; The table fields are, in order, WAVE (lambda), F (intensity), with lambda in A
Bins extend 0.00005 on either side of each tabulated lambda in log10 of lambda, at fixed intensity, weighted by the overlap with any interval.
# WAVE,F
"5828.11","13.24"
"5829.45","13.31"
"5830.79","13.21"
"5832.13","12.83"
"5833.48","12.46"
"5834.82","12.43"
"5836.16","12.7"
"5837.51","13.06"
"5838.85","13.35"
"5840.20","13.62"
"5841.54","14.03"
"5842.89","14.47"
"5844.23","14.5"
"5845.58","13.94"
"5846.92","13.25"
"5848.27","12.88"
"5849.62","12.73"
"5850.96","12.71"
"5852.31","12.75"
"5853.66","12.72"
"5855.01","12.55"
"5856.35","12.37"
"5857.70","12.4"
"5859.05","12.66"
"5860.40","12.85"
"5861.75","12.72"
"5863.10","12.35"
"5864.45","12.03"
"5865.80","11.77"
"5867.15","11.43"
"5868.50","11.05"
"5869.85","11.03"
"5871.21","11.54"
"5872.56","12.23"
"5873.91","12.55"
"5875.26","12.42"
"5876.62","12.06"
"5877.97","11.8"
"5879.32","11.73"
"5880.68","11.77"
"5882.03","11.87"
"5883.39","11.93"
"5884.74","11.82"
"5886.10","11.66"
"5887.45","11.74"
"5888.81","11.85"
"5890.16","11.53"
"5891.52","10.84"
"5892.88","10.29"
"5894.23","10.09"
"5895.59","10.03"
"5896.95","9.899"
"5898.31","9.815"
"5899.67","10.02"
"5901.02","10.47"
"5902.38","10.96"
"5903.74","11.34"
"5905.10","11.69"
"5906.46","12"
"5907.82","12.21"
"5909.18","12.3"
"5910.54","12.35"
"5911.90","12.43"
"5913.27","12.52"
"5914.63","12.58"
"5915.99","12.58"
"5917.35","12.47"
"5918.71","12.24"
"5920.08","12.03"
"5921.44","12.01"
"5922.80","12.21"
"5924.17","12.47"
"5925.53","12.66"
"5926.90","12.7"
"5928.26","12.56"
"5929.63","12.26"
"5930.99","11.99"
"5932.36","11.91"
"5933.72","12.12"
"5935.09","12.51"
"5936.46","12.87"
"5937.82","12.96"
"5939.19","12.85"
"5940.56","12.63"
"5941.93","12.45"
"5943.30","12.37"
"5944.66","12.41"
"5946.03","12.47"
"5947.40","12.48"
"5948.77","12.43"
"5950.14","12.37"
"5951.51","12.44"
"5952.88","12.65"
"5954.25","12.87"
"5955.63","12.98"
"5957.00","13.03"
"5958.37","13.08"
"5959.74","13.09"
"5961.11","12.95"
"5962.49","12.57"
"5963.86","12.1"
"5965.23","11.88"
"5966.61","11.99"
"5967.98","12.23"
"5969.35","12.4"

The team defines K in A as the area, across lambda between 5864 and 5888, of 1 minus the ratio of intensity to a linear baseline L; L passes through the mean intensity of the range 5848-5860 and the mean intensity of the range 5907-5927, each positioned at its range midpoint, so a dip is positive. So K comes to 1.4 A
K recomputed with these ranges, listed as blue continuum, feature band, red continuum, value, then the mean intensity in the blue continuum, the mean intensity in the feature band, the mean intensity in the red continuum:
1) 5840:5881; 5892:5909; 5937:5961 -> 2.46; 12.5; 10.8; 12.7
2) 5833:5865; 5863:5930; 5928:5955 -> 5.30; 13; 11.7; 12.5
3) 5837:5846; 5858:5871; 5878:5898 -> 0.60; 13.9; 12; 11.2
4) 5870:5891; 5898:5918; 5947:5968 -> 0.62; 11.9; 11.8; 12.6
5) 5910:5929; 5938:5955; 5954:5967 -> 0.03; 12.4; 12.5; 12.7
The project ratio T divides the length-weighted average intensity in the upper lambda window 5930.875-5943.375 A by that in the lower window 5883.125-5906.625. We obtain 1.1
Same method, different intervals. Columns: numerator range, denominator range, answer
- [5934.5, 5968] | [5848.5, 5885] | 1.04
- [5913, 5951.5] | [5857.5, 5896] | 1.06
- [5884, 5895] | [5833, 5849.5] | 0.84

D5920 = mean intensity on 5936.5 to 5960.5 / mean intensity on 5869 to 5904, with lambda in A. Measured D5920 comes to 1.1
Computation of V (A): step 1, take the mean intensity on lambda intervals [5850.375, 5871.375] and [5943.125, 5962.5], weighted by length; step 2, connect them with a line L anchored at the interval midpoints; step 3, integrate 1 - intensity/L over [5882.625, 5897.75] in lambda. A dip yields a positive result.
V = 1.6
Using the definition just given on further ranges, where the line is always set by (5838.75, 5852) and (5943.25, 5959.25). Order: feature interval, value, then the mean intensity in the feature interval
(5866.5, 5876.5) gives 1.2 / 11.8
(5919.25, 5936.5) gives 0.7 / 12.3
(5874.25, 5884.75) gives 1.0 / 12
